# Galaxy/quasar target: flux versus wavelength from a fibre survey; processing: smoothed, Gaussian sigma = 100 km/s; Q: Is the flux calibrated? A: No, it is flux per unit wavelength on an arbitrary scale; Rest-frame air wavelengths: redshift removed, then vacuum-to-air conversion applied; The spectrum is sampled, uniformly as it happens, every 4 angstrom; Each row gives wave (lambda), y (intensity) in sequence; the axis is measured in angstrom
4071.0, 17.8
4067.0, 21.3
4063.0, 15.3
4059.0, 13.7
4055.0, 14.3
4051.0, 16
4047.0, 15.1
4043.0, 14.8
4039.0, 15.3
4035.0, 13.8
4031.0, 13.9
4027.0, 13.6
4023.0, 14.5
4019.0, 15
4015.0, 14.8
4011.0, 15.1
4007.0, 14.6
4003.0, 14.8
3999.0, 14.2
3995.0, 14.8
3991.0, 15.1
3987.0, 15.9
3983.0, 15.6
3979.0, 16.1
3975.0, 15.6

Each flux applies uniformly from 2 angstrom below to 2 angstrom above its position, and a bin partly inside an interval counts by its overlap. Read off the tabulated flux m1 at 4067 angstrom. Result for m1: 21.3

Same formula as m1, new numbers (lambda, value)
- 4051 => 16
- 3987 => 15.9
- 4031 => 13.9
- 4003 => 14.8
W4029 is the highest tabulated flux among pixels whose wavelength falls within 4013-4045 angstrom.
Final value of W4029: 15.3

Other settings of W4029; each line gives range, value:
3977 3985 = 16.1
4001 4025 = 15.1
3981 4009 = 15.9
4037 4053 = 16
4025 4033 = 13.9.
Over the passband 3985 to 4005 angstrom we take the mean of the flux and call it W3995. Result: 15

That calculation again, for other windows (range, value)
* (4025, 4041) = 14.2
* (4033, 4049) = 14.8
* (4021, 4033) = 14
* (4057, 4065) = 14.5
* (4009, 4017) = 14.9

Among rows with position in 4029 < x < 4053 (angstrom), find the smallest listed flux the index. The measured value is 13.8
